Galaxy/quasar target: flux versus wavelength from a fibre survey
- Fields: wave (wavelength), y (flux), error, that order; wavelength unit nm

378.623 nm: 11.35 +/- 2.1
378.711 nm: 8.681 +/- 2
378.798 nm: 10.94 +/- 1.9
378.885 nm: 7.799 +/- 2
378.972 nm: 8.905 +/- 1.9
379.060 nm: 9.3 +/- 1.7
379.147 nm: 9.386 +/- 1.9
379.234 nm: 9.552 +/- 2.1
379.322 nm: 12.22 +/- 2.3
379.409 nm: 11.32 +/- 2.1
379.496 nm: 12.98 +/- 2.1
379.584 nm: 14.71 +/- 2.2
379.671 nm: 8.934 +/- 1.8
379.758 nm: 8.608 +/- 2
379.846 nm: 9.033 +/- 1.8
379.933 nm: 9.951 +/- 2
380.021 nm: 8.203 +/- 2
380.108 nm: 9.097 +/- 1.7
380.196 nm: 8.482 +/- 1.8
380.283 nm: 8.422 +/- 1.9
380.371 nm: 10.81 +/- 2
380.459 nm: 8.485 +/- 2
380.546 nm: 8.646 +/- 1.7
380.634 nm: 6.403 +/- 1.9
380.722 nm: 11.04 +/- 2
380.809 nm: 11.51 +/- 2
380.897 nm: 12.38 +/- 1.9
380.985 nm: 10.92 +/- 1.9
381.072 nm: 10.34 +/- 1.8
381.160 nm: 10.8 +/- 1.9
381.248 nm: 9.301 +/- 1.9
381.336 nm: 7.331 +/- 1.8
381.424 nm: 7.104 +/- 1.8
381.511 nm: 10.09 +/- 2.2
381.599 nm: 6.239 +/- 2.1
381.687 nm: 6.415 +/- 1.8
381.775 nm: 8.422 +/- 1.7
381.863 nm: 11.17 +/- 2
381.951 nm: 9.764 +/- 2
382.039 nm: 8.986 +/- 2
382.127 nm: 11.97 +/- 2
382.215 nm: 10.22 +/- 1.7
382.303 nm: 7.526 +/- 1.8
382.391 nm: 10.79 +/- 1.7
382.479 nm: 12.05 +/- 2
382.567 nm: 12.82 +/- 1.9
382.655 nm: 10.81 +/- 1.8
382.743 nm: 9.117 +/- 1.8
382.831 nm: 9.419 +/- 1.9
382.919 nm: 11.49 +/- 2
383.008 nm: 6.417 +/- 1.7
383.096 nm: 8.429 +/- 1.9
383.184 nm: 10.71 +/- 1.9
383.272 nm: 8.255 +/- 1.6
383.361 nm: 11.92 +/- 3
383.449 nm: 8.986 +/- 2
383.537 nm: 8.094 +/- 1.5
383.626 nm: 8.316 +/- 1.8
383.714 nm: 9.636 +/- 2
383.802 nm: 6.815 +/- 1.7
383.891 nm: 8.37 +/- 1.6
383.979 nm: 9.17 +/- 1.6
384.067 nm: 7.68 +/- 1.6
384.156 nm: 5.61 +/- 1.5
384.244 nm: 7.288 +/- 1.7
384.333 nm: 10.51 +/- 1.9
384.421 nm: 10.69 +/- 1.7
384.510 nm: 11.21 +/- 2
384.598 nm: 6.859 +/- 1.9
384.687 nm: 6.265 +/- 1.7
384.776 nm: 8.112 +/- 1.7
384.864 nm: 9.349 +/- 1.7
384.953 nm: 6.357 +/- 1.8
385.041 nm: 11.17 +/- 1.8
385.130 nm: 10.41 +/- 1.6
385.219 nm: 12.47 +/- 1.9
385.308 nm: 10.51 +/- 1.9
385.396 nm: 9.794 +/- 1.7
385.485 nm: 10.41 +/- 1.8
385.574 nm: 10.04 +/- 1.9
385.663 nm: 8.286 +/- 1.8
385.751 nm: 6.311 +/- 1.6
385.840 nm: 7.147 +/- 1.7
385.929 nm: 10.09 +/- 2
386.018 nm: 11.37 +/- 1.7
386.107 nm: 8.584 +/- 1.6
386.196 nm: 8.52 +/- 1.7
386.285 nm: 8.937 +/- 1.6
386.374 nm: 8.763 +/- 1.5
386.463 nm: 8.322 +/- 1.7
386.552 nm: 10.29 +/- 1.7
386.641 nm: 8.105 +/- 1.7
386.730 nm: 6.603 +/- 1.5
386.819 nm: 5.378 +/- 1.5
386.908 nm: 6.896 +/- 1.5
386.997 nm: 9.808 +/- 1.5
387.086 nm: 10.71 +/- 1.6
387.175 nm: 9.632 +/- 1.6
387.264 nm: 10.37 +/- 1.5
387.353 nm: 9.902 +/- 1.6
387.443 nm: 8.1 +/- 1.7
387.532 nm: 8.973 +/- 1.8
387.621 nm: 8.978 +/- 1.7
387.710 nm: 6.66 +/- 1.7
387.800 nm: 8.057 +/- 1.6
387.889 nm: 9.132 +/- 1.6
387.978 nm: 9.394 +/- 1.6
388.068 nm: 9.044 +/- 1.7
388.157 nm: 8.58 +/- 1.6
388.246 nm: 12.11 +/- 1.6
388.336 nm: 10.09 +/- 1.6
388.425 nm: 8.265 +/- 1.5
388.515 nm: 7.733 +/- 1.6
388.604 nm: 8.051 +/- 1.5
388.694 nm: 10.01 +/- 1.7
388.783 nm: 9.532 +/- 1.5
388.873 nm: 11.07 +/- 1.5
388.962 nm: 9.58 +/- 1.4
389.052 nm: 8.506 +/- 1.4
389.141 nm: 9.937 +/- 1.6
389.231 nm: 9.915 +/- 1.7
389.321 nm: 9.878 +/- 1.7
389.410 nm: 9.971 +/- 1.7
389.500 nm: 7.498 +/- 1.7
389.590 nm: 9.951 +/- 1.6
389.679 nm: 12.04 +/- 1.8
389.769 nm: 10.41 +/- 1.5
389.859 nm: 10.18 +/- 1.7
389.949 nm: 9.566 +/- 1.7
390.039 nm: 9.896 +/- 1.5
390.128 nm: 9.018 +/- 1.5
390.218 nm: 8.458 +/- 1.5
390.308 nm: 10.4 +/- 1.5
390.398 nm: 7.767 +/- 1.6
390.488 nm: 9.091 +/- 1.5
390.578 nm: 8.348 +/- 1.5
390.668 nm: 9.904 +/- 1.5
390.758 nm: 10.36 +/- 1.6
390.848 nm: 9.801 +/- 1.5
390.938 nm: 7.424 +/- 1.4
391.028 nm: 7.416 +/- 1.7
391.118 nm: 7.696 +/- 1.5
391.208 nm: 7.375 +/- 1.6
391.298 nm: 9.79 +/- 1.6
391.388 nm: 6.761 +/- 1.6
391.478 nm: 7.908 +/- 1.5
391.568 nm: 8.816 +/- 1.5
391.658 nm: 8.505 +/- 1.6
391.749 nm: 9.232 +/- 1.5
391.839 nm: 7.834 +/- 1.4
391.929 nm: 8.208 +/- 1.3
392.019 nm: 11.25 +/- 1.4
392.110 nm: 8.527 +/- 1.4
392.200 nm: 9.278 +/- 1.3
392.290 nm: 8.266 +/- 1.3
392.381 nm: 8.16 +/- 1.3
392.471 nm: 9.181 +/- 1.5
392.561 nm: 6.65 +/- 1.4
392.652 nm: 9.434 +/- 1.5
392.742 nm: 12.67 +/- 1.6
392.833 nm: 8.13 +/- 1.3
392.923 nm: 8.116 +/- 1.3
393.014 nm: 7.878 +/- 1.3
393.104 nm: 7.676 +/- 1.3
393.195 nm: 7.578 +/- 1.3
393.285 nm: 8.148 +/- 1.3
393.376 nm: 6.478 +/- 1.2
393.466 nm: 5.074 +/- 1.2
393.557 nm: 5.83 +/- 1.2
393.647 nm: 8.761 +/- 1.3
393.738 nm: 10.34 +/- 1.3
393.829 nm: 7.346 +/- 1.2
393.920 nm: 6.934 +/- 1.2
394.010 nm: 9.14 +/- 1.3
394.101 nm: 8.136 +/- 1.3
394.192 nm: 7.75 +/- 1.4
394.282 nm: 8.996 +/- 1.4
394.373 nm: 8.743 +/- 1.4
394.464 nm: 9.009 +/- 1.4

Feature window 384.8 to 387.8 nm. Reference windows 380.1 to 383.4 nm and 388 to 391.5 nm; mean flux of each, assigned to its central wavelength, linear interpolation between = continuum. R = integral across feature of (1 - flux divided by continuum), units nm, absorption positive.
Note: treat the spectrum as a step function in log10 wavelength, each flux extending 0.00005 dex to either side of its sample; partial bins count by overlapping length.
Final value 0.13 nm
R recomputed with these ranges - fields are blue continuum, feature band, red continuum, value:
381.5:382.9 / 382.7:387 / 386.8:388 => 0.20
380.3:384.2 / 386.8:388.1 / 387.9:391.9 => 0.06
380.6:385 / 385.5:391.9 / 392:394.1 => -0.24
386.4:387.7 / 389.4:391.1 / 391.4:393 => -0.11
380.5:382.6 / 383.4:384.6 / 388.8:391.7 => 0.12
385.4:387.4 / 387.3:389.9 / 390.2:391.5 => -0.19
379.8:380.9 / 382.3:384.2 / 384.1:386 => -0.02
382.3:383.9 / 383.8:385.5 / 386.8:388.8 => 0.07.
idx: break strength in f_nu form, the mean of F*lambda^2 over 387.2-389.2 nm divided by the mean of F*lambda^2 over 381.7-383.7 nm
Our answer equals 1.0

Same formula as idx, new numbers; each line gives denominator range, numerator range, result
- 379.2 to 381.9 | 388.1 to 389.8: 1.04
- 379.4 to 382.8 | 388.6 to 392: 0.98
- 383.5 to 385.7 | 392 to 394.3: 0.96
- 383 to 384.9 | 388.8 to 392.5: 1.09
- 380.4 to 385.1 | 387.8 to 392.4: 1.03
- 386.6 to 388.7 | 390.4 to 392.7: 1.00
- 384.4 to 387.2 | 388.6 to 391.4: 1.06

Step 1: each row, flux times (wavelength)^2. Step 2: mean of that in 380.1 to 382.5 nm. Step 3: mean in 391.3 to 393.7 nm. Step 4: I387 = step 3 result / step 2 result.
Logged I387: 0.9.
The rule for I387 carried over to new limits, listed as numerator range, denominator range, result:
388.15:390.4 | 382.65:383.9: 1.09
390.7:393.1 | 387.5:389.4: 0.95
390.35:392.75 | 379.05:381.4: 0.93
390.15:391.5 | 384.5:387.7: 0.99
